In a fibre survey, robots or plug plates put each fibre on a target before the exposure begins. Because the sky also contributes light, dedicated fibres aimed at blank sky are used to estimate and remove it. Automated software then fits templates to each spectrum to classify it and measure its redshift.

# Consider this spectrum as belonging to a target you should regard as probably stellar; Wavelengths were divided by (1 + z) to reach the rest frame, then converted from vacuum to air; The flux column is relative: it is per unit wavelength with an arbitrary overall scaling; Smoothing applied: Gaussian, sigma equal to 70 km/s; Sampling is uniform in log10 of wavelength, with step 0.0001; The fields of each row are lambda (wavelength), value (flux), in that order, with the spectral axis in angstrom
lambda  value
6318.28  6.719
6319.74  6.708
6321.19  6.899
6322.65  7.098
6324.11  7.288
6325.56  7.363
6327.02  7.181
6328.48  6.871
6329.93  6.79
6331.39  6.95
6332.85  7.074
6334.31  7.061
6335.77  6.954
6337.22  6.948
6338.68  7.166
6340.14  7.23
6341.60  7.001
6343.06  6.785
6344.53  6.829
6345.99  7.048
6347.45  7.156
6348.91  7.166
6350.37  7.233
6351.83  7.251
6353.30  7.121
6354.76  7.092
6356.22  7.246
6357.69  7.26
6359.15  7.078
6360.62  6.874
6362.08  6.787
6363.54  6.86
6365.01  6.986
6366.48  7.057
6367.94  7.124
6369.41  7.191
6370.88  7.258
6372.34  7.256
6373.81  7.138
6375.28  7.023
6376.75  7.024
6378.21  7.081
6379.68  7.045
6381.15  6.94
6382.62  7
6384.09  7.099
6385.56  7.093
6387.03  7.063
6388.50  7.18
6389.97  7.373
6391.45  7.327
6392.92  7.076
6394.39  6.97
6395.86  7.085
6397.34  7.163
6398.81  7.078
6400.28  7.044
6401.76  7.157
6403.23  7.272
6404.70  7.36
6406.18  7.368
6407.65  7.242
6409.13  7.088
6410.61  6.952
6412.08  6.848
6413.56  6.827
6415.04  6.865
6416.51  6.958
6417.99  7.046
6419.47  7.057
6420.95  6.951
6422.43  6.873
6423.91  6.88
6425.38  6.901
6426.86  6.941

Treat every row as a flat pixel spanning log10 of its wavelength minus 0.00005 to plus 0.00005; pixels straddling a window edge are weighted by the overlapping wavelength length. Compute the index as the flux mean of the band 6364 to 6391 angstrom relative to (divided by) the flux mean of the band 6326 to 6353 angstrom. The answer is 1.01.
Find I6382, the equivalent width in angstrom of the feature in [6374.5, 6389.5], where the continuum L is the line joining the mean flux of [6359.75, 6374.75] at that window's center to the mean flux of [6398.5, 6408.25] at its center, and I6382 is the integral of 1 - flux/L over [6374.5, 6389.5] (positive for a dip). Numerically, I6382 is 0.1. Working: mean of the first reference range 7.05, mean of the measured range 7.06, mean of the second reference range 7.23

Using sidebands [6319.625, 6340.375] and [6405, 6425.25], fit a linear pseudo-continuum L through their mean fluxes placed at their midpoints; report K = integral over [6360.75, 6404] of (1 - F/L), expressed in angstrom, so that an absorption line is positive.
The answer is -0.5 angstrom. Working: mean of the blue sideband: 7.05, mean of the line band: 7.09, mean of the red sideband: 7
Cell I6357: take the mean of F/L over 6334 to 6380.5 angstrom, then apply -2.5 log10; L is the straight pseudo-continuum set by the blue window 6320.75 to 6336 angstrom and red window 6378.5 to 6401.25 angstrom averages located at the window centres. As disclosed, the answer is 0.00 mag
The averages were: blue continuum 7.05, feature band 7.07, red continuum 7.1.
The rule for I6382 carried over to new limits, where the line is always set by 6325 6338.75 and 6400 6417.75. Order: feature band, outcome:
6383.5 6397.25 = -0.14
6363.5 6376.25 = -0.10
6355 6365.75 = 0.05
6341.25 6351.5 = -0.01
